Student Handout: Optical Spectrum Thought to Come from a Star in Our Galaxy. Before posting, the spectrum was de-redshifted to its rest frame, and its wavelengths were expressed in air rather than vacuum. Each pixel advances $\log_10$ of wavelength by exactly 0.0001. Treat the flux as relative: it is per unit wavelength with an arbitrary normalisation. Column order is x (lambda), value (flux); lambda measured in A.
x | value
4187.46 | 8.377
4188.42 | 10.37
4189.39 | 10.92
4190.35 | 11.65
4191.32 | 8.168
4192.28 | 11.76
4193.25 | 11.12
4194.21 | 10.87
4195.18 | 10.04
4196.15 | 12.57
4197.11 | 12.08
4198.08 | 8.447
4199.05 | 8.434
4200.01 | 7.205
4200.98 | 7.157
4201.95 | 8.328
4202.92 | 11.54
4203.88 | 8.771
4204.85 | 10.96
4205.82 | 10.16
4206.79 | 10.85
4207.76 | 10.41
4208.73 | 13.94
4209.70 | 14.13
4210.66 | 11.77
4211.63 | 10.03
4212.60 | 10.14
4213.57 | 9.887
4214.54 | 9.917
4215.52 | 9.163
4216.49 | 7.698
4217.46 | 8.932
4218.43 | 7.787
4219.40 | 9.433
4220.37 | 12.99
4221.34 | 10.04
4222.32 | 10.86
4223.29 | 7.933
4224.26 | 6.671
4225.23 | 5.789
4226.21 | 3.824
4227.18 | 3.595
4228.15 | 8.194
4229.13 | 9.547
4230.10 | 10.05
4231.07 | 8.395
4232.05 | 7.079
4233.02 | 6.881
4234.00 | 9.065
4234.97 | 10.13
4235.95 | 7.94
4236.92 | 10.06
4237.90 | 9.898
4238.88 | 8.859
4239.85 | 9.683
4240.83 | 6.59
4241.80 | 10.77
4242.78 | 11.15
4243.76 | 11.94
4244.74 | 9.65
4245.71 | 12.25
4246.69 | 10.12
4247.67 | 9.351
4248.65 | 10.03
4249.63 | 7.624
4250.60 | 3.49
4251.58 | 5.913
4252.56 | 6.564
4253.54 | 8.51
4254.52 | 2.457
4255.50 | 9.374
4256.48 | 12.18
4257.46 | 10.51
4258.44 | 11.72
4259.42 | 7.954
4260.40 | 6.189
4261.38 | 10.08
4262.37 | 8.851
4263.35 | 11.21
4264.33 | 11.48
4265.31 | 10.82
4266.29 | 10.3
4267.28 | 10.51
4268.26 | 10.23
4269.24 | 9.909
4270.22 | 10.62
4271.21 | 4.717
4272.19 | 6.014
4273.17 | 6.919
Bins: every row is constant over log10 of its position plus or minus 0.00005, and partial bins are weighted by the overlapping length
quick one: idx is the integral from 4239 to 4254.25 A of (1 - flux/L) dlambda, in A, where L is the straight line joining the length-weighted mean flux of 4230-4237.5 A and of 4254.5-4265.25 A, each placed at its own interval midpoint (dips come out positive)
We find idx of 0.5 A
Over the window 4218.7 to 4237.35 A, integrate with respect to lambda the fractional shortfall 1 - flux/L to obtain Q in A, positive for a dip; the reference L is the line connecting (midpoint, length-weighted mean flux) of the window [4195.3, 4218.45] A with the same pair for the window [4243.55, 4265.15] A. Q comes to 2.4 A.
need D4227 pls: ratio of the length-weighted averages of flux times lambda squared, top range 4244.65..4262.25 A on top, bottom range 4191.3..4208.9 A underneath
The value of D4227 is 0.9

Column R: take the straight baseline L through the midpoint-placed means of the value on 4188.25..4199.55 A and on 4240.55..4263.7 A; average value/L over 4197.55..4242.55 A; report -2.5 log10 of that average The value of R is 0.08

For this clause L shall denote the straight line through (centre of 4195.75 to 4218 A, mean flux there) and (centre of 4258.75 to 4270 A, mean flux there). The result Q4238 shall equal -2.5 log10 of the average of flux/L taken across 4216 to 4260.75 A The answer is 0.157 mag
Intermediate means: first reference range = 10.1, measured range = 8.61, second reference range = 9.83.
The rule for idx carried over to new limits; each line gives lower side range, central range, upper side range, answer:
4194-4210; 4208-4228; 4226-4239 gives 0.08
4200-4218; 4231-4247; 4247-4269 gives -0.17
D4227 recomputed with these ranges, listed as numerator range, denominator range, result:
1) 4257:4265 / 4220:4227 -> 1.24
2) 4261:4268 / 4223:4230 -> 1.60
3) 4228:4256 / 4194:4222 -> 0.87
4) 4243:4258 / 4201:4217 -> 0.86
